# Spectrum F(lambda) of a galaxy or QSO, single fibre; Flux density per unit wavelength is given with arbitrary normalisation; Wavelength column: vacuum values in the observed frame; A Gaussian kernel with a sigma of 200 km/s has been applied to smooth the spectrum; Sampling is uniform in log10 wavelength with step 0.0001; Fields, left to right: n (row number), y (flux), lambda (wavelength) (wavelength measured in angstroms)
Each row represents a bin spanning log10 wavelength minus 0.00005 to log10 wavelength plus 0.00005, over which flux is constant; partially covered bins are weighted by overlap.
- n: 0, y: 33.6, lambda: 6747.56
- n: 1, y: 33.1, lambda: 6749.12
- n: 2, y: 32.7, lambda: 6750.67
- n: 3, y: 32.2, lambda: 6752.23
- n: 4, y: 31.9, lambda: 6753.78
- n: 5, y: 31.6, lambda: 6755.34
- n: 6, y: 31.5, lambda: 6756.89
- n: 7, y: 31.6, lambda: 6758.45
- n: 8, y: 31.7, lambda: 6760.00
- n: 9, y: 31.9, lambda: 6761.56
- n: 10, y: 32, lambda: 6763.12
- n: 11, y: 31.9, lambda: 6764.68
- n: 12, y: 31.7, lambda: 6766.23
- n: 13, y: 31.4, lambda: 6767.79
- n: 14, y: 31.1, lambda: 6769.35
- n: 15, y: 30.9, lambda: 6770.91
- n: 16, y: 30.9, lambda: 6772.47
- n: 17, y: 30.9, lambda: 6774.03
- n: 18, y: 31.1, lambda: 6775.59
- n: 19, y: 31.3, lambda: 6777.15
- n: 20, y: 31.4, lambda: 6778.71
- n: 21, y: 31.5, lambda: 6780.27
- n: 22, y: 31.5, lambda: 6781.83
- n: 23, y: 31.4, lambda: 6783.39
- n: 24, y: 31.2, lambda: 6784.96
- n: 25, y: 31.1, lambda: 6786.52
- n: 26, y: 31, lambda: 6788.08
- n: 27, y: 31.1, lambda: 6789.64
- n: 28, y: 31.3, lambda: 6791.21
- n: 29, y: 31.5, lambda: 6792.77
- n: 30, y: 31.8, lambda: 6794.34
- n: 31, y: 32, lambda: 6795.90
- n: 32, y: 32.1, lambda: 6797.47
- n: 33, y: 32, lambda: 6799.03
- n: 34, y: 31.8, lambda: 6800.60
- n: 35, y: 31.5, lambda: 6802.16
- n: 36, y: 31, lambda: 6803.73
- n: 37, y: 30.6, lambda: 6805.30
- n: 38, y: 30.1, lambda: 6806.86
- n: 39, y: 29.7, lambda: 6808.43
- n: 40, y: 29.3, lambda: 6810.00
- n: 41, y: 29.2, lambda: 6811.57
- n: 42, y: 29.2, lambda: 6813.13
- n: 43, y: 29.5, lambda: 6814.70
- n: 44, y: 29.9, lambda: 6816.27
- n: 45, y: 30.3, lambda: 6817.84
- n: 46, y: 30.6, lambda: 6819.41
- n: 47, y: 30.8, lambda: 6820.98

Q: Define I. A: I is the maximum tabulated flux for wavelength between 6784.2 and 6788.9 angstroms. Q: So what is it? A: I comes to 31.2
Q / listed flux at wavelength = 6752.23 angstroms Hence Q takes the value 32.2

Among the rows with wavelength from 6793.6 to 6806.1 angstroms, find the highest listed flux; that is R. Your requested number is 32.1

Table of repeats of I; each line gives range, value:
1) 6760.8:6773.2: 32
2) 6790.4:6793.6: 31.5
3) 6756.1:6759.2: 31.6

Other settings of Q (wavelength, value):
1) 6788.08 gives 31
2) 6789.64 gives 31.1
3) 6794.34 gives 31.8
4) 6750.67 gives 32.7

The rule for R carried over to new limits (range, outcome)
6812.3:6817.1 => 29.9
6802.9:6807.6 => 31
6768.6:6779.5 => 31.4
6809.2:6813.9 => 29.3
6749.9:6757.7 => 32.7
